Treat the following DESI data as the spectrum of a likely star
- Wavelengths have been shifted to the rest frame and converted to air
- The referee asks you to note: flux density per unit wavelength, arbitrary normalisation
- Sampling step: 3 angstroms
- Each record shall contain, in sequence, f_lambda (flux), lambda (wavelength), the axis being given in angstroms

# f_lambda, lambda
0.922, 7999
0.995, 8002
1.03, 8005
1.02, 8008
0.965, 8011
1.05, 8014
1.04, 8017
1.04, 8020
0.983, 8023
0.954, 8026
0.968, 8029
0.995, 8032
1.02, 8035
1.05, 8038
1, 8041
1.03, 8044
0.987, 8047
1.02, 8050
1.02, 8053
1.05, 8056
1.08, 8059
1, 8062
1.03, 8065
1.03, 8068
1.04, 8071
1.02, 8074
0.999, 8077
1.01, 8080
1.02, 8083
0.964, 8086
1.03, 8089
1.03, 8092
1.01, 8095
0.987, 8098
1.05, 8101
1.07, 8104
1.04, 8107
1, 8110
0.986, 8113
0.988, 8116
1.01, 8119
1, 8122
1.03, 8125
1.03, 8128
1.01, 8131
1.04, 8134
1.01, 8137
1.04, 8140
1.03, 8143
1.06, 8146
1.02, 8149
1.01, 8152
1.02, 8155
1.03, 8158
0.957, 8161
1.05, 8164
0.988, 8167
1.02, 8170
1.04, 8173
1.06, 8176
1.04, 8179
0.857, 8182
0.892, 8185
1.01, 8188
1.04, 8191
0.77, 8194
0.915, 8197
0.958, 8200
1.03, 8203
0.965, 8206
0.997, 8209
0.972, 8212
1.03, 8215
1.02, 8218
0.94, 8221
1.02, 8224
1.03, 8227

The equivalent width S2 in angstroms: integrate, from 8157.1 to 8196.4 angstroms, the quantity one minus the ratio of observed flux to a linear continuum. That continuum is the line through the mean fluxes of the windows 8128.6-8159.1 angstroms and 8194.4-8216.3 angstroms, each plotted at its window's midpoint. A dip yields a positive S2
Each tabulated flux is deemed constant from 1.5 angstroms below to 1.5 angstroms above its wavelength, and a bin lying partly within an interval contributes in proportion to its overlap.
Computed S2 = 0.71 angstroms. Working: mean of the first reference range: 1.03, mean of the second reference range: 0.97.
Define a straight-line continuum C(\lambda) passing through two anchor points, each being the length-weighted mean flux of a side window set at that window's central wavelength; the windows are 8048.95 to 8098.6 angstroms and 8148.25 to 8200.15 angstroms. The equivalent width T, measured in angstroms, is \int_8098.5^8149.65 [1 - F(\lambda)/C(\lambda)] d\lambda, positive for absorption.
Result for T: -1.1 angstroms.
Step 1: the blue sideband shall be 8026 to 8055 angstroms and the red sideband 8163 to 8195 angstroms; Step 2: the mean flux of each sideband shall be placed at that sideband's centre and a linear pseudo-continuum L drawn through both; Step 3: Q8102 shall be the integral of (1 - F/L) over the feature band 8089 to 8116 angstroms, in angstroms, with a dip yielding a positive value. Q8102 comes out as -0.7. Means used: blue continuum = 1.01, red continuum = 0.981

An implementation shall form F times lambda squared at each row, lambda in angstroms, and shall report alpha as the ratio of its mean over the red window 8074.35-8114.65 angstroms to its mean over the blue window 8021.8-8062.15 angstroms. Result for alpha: 1.02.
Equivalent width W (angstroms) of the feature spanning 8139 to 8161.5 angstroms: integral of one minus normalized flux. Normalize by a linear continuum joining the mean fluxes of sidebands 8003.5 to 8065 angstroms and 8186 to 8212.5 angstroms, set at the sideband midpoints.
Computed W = -1.07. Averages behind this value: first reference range 1.02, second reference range 0.96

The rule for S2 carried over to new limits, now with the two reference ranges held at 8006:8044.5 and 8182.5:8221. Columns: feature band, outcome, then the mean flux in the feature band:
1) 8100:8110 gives -0.6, 1.05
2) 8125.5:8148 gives -1.2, 1.03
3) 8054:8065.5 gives -0.5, 1.04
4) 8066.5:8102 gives -0.8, 1.02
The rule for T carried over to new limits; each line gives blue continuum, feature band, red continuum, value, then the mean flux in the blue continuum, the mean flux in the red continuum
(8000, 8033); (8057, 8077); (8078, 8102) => -0.4 angstroms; 1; 1.01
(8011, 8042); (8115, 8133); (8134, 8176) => 0.1 angstroms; 1.01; 1.02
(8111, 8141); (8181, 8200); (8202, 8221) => 1.6 angstroms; 1.01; 0.997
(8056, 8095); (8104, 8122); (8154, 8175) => 0.2 angstroms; 1.02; 1.02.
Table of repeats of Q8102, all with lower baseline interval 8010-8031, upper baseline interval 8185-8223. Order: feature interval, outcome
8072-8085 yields -0.3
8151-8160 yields -0.4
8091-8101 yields -0.3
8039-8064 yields -0.7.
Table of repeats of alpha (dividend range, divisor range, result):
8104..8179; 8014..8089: 1.03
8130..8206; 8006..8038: 1.03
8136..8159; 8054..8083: 1.02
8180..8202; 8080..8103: 0.94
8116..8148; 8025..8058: 1.04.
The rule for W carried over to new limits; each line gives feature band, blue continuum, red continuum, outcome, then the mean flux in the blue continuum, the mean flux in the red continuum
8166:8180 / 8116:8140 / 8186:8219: -0.6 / 1.02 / 0.971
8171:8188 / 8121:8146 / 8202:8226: 0.5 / 1.03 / 0.997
